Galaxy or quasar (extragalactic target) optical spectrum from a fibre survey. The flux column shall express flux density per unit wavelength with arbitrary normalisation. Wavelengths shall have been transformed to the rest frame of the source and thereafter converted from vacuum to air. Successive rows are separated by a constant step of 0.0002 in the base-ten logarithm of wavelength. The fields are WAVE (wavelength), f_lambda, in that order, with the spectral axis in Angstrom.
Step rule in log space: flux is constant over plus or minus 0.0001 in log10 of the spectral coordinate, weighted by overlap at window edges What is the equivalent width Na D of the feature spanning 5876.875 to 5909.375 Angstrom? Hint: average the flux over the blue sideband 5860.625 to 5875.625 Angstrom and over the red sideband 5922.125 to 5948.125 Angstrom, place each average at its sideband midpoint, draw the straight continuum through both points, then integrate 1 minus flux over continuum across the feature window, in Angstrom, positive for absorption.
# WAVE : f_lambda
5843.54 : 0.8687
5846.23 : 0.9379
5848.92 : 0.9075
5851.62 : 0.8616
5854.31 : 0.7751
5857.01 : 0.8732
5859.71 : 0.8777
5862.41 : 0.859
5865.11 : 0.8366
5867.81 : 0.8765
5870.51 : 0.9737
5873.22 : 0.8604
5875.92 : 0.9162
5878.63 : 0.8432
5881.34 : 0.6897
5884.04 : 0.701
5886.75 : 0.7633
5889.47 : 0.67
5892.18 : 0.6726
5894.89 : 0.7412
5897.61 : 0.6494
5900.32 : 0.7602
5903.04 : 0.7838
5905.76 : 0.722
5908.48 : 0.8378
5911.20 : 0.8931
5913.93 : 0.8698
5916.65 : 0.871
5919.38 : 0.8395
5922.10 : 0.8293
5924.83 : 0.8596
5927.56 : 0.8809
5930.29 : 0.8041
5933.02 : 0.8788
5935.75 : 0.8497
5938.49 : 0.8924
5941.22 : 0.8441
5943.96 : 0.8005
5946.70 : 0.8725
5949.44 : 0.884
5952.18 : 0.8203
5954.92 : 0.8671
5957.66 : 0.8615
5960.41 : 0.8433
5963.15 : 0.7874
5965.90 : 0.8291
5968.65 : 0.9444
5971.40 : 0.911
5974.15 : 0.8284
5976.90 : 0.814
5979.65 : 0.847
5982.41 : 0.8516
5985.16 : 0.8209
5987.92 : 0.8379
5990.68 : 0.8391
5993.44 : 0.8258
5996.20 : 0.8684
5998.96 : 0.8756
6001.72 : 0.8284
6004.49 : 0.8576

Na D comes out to 5.0 Angstrom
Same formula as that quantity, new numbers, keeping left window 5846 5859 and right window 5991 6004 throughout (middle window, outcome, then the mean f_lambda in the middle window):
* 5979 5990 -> 0.2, 0.838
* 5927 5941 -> 0.0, 0.859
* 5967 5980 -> -0.3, 0.87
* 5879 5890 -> 1.8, 0.721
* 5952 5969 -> 0.1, 0.847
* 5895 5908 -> 1.9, 0.737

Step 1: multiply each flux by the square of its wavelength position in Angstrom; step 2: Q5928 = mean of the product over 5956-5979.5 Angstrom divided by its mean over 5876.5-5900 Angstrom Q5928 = 1.2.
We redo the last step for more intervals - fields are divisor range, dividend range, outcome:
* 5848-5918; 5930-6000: 1.08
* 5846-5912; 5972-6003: 1.08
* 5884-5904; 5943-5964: 1.20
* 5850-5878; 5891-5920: 0.91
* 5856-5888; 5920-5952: 1.04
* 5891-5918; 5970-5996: 1.11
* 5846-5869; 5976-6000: 1.02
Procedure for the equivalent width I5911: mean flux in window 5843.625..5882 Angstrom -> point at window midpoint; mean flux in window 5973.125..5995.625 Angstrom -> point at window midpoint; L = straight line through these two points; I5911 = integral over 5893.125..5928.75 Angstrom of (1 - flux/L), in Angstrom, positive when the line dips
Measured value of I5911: 1.9 Angstrom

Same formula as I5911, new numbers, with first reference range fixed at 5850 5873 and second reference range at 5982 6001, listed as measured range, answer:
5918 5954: 0.1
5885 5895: 1.8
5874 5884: 0.7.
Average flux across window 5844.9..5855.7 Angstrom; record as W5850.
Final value 0.87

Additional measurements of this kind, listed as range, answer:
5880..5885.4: 0.697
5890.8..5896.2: 0.707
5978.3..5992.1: 0.839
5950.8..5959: 0.85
